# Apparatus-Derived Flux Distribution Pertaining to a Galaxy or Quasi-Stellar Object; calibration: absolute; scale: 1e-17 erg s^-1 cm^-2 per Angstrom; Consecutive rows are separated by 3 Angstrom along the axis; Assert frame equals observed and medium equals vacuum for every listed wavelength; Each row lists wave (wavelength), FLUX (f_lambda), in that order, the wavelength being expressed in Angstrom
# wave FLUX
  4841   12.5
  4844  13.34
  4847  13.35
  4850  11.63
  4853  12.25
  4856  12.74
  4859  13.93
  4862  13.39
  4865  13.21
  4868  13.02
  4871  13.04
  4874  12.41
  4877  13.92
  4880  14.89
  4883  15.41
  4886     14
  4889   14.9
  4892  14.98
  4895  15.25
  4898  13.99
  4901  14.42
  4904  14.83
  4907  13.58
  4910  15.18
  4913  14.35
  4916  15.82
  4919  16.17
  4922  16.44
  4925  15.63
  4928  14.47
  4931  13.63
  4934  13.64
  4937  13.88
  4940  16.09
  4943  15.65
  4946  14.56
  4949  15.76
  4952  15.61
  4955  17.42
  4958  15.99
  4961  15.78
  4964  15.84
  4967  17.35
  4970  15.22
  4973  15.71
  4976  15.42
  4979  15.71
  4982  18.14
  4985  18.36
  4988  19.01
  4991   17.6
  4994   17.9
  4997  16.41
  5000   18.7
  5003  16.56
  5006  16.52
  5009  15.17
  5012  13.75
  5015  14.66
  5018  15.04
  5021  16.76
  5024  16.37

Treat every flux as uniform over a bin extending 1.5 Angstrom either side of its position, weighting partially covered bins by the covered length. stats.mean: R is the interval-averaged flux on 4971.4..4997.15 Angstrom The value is 17.2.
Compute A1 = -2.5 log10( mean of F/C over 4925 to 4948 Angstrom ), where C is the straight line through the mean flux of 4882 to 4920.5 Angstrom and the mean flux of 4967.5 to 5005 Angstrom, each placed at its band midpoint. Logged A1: 0.08 mag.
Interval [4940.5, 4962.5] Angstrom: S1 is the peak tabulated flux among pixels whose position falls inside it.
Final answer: 17.42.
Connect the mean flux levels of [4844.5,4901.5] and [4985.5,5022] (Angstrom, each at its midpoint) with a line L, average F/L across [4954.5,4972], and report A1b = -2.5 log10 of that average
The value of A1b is -0.04 mag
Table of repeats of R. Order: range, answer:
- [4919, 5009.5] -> 16.2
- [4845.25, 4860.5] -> 12.8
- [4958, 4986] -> 16.3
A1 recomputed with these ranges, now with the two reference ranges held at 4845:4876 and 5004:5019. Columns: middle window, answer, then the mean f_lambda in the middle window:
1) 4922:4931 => -0.089 mag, 15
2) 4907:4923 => -0.125 mag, 15.4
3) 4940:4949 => -0.093 mag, 15.4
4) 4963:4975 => -0.110 mag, 16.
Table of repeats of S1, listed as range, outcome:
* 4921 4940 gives 16.44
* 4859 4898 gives 15.41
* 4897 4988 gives 19.01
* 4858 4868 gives 13.93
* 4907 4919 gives 16.17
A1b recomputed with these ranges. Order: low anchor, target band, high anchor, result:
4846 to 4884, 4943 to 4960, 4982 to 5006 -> 0.03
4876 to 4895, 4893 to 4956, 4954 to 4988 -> 0.04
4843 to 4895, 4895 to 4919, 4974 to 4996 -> 0.01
